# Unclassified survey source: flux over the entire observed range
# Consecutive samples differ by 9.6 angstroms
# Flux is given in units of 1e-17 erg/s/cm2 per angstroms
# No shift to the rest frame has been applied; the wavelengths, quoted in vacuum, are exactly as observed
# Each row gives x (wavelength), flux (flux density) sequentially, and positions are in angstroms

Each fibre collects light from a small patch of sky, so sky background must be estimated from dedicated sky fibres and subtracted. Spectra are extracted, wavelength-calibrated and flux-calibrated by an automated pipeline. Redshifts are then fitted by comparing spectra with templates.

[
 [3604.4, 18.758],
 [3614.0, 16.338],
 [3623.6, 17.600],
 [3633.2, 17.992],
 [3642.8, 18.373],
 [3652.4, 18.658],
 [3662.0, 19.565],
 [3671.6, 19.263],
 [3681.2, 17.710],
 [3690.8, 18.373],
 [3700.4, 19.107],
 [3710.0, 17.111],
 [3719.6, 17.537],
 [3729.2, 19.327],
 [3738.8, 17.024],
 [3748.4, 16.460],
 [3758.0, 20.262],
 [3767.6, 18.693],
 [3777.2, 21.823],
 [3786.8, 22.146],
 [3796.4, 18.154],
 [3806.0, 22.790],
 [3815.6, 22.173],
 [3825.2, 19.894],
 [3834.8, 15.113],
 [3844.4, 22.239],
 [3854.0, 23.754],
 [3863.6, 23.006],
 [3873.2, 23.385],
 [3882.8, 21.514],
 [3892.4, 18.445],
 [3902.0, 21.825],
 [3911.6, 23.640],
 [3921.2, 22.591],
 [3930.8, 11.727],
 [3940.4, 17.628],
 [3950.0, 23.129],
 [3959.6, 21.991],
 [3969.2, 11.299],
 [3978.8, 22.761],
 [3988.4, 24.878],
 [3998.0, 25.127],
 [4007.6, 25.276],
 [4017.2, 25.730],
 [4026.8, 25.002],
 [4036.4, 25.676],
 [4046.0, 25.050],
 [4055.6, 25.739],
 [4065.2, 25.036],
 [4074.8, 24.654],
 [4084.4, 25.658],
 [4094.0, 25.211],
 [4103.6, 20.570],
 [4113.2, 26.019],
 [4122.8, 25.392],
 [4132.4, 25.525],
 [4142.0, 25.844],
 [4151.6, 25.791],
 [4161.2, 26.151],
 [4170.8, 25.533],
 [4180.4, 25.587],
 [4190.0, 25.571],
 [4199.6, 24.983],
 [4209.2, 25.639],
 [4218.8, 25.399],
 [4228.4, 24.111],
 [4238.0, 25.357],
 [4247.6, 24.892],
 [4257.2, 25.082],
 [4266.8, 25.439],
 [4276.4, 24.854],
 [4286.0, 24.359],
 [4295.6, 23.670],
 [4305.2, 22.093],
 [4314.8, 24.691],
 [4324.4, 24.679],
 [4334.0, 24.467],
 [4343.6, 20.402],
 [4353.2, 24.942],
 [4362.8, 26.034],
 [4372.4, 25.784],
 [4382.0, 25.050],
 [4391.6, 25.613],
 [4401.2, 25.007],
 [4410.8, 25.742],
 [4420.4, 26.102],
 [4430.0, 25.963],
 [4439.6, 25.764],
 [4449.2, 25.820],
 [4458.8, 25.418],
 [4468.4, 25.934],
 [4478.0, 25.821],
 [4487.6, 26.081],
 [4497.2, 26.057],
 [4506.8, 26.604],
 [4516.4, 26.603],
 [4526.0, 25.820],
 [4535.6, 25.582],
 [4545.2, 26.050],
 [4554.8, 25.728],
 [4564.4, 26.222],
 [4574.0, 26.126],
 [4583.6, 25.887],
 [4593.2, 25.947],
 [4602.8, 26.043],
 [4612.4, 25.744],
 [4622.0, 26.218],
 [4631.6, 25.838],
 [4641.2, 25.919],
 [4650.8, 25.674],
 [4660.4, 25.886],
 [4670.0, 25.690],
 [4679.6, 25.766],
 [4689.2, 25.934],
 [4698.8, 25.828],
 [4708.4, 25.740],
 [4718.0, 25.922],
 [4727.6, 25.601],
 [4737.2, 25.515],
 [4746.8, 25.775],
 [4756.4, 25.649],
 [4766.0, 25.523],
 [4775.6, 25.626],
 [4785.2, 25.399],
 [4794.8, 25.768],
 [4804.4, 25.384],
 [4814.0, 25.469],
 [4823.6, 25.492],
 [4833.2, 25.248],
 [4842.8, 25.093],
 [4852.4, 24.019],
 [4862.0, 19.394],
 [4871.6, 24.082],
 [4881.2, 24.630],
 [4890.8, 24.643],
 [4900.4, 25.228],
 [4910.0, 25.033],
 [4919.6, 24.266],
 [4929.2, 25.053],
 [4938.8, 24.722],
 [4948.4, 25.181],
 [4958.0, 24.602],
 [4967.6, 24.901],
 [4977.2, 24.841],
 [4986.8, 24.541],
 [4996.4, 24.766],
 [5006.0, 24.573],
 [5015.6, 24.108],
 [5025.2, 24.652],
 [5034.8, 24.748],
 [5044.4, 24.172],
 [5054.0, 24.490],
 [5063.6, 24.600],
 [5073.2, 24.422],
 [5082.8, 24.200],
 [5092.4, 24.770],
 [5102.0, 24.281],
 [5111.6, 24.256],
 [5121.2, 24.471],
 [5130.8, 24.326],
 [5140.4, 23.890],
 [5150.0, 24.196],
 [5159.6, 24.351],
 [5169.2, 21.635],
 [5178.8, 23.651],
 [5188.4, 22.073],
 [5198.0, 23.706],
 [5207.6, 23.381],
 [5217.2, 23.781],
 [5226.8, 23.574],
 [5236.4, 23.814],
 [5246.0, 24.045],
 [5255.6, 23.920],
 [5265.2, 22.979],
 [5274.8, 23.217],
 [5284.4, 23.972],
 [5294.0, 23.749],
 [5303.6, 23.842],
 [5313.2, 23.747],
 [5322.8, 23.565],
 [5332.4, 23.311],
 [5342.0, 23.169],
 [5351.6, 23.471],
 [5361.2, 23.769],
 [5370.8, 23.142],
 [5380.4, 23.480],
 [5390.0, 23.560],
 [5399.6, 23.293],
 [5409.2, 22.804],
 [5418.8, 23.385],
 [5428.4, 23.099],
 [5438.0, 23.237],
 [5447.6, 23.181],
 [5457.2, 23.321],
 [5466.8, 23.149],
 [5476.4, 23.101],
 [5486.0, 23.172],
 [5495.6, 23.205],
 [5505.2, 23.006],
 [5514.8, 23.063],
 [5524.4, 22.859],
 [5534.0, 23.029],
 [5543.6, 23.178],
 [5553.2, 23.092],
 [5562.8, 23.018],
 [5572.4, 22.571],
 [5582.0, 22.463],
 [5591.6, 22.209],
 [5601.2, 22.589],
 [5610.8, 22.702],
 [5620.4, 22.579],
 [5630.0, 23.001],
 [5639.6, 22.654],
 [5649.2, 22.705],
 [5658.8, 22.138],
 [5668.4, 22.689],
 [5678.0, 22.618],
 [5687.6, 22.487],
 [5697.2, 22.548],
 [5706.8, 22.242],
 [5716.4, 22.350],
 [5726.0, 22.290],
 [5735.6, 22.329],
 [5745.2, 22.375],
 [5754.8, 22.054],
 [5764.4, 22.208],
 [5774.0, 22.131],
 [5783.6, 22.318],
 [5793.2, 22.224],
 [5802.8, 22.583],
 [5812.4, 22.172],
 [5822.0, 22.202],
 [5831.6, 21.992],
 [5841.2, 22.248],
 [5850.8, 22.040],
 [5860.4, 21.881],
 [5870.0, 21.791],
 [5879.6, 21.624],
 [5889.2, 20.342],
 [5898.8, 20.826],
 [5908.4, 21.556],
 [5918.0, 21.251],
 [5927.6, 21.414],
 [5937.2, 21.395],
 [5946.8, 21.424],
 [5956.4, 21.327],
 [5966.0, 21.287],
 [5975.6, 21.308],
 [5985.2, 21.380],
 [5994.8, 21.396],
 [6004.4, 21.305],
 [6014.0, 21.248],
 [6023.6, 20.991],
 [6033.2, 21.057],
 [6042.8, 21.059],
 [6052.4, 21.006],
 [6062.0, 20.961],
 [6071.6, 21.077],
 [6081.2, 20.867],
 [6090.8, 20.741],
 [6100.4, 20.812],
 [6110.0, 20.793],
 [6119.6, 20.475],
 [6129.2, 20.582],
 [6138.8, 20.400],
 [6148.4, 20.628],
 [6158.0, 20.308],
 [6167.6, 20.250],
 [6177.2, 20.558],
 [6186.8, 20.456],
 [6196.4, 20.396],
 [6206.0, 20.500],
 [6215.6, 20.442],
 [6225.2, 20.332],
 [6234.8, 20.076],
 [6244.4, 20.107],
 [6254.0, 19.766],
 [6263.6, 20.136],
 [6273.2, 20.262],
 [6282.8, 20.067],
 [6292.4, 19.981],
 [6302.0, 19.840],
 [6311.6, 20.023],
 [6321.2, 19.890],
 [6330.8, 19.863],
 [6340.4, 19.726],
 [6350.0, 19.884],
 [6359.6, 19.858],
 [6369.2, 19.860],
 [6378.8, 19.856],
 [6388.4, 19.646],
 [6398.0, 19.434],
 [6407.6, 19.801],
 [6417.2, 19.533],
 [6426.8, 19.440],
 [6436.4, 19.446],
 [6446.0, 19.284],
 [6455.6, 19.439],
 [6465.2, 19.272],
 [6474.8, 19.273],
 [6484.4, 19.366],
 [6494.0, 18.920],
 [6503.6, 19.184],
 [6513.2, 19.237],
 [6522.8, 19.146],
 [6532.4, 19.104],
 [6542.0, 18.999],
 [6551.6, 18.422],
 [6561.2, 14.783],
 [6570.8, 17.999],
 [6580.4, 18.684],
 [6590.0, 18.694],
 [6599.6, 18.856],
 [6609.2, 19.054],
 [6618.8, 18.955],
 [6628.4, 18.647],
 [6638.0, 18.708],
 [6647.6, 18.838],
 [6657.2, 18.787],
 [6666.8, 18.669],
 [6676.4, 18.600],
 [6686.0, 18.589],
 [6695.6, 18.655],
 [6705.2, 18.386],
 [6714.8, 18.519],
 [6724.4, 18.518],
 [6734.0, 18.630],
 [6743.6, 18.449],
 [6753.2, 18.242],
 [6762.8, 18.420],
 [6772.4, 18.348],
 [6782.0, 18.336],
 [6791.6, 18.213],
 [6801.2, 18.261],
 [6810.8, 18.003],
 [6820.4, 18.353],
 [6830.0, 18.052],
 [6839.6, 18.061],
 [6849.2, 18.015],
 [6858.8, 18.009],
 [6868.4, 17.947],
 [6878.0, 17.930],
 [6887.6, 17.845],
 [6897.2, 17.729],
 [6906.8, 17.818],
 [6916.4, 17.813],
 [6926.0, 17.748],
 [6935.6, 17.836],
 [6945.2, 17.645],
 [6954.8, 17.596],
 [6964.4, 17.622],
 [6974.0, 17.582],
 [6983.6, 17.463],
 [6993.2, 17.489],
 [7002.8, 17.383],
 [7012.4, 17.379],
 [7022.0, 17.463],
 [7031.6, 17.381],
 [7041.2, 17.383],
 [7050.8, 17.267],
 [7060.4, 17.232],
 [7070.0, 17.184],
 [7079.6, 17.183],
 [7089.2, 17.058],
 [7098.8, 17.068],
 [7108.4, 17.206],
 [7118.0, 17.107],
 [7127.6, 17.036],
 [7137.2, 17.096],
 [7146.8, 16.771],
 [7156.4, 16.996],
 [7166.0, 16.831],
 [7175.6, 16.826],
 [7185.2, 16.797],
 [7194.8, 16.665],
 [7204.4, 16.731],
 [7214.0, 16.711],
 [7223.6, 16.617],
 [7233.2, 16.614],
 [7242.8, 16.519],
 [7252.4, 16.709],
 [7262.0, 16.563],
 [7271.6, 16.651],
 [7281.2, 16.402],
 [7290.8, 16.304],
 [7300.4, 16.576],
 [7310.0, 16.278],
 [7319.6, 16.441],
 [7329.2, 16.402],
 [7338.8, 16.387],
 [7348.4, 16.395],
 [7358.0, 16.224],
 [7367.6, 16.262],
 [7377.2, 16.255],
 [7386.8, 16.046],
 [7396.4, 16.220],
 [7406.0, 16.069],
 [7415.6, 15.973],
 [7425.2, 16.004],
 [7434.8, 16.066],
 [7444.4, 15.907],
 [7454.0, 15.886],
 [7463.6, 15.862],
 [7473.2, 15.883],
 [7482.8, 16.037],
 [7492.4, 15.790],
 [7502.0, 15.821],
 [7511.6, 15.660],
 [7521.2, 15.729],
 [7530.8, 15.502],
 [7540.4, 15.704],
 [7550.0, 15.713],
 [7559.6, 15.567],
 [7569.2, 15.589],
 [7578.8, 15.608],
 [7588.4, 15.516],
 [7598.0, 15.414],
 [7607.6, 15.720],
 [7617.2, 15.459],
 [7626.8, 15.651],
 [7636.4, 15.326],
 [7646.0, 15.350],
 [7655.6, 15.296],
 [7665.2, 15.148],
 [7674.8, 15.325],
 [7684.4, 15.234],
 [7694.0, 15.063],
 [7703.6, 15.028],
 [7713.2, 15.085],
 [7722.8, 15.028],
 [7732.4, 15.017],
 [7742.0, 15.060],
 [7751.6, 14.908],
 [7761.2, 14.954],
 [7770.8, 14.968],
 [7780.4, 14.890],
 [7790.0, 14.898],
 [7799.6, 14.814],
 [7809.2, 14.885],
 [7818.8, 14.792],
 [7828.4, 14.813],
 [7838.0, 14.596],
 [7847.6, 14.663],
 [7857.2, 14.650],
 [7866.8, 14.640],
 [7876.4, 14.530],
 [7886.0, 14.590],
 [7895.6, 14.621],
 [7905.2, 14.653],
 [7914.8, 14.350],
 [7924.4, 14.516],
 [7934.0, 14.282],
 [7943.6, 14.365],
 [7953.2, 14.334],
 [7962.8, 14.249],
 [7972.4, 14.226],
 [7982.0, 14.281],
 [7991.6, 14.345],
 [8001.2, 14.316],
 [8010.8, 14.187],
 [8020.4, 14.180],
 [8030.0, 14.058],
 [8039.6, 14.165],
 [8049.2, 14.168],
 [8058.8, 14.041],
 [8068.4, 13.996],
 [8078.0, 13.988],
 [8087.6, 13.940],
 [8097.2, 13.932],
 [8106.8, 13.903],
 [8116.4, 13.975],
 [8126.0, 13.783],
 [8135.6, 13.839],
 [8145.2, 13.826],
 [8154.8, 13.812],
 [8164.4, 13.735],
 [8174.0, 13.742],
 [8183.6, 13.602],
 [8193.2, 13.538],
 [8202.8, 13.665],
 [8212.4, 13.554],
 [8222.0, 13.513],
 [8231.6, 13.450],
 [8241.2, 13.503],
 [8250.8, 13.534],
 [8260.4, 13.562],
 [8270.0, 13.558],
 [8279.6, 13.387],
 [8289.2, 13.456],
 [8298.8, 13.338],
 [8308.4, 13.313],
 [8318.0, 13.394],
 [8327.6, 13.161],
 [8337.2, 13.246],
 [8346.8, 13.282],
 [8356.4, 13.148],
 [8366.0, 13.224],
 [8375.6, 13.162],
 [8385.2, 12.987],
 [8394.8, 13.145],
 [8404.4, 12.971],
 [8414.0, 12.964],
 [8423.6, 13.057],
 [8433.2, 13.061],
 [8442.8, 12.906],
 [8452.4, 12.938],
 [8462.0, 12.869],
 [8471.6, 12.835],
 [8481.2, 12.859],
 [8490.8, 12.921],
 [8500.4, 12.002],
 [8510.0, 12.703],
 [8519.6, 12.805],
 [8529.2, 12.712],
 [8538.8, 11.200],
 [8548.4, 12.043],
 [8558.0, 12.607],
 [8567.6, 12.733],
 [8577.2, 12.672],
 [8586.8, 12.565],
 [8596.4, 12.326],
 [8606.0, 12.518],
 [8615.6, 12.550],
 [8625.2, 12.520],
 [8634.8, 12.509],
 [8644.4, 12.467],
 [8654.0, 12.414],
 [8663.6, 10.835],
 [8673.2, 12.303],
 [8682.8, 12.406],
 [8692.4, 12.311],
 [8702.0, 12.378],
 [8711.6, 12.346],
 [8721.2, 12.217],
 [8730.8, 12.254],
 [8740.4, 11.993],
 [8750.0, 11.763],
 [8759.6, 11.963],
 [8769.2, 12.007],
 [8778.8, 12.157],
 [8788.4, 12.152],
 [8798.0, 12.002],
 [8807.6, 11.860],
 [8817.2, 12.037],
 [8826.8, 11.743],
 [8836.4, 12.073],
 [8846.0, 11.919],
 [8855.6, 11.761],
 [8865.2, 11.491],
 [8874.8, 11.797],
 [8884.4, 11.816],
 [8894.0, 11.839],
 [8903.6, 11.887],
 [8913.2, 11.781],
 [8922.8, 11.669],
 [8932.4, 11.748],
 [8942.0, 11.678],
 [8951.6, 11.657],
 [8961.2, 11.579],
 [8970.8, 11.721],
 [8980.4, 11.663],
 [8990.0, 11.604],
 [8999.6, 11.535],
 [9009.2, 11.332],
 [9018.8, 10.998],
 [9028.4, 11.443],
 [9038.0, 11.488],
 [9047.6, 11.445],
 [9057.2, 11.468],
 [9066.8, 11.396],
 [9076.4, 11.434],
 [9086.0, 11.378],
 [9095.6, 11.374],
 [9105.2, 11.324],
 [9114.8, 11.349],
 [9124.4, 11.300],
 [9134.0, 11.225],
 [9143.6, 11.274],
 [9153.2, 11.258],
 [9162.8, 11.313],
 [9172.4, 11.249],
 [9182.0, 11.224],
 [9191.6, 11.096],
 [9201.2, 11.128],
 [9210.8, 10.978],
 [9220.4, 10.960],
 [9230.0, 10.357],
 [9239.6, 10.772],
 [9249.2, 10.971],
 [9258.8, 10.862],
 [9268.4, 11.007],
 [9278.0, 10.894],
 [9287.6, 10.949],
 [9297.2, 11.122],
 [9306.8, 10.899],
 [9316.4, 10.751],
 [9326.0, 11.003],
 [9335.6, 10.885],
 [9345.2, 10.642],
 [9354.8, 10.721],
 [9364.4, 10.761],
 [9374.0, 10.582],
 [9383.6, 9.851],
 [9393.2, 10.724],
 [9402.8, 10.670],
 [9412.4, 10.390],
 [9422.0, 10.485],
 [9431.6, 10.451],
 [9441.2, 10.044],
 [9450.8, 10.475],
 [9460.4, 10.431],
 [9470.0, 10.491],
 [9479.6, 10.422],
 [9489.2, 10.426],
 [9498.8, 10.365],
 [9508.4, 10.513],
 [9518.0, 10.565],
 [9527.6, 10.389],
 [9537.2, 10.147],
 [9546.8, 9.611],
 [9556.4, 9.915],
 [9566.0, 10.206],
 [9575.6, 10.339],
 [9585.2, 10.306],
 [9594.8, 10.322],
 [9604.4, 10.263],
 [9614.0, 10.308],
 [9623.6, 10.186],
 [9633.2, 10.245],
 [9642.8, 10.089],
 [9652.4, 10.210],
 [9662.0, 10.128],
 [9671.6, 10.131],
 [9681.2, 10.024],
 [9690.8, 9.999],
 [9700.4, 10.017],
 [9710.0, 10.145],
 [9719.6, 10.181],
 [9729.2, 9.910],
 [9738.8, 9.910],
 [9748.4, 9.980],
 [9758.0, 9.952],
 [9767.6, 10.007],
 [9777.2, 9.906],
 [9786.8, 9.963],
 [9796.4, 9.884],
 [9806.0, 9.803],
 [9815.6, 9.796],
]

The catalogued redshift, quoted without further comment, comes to 0.000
